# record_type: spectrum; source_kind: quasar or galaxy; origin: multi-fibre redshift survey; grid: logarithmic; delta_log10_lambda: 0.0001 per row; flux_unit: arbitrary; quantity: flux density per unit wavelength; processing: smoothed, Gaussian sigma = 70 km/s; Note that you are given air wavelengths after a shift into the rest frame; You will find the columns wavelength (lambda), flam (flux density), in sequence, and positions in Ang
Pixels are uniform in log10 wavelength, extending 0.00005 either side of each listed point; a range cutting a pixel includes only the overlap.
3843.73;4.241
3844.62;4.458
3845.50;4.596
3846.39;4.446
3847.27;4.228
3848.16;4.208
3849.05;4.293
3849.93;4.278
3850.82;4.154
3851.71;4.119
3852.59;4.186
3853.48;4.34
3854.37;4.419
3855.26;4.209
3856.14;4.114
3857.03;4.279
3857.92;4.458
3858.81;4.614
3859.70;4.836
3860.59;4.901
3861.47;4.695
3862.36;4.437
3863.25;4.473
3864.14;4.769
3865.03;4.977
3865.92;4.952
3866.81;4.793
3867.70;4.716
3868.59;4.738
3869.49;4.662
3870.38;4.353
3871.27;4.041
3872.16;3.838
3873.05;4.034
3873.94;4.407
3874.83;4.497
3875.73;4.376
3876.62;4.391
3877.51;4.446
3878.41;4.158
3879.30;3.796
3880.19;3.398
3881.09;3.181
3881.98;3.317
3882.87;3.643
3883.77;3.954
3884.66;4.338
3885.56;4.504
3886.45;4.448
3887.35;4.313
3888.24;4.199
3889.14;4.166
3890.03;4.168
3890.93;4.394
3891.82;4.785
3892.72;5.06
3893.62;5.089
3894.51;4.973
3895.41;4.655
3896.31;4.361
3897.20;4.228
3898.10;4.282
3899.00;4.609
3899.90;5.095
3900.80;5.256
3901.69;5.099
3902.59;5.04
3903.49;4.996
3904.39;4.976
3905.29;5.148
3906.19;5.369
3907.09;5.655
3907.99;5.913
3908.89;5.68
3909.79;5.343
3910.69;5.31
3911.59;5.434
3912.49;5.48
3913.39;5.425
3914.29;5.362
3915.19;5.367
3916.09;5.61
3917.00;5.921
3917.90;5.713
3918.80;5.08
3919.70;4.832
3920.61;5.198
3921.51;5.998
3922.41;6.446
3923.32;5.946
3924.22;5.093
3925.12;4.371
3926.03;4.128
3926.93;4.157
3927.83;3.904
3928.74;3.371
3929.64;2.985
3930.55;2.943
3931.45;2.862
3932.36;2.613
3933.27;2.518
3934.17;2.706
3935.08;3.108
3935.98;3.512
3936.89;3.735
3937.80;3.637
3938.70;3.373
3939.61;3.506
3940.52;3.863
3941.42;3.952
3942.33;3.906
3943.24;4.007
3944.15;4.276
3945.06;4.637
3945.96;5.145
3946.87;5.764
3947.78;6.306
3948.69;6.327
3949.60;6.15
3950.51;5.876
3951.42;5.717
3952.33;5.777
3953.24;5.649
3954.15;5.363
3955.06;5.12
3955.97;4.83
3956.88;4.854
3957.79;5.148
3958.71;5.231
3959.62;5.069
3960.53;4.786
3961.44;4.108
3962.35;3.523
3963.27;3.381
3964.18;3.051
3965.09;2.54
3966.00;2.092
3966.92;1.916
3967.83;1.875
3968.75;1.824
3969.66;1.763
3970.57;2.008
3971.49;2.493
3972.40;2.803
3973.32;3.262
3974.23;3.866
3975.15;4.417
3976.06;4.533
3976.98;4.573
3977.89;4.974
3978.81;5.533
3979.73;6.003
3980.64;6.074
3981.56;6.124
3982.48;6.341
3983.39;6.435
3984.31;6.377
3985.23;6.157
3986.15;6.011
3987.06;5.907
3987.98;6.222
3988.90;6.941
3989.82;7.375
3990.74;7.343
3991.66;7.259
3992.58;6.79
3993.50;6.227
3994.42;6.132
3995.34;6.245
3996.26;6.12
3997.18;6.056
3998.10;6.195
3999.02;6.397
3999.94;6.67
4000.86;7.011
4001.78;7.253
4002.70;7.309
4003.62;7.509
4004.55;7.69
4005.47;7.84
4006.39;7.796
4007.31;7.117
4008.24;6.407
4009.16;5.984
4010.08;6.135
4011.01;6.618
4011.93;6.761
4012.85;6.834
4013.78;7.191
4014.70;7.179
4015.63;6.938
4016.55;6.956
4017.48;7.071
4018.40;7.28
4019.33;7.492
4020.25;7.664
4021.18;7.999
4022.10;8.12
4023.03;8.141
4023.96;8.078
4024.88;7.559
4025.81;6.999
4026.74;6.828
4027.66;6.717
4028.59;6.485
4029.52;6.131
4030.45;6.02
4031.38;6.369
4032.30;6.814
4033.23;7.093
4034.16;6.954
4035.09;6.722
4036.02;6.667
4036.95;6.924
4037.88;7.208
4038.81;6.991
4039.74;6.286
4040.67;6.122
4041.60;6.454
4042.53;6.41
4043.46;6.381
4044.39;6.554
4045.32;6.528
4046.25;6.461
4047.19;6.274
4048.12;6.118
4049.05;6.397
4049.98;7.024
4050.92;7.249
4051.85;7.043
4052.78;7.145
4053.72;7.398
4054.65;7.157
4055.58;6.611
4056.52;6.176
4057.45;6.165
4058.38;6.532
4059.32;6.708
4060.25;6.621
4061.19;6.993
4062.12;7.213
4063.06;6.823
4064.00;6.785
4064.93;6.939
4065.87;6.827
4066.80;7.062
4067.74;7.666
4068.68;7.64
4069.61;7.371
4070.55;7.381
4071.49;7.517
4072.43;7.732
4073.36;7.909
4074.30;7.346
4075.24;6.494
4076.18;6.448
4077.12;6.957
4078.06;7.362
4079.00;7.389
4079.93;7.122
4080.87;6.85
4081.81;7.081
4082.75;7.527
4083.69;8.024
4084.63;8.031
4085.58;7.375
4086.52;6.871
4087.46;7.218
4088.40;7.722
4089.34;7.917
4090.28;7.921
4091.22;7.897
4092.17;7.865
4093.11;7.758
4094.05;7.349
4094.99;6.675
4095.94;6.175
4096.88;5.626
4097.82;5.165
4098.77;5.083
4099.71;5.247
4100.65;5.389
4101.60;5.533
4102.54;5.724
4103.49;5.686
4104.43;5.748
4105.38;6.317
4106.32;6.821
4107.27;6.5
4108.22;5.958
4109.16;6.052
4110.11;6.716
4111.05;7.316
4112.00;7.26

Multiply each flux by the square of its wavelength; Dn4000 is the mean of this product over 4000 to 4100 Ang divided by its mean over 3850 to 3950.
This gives 1.66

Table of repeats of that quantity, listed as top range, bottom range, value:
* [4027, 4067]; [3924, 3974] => 1.78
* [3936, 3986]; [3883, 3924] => 0.91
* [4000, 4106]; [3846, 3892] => 1.76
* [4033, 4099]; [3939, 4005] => 1.42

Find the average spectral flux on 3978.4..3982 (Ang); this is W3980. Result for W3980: 5.94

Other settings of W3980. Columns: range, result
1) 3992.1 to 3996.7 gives 6.31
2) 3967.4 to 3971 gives 1.87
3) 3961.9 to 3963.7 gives 3.44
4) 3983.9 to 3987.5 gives 6.12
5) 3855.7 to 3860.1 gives 4.45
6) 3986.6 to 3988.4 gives 6.08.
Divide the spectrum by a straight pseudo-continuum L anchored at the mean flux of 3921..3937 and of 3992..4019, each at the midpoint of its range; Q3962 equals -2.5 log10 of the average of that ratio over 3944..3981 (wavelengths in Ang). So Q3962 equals 0.17 mag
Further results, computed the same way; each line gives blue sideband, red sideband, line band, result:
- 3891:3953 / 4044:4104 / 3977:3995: -0.11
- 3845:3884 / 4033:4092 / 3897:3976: 0.18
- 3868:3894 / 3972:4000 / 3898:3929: -0.10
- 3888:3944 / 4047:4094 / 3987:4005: -0.14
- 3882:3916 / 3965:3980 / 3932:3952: -0.11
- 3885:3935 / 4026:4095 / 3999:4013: -0.13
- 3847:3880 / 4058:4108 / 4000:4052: -0.11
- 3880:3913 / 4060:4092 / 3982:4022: -0.10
